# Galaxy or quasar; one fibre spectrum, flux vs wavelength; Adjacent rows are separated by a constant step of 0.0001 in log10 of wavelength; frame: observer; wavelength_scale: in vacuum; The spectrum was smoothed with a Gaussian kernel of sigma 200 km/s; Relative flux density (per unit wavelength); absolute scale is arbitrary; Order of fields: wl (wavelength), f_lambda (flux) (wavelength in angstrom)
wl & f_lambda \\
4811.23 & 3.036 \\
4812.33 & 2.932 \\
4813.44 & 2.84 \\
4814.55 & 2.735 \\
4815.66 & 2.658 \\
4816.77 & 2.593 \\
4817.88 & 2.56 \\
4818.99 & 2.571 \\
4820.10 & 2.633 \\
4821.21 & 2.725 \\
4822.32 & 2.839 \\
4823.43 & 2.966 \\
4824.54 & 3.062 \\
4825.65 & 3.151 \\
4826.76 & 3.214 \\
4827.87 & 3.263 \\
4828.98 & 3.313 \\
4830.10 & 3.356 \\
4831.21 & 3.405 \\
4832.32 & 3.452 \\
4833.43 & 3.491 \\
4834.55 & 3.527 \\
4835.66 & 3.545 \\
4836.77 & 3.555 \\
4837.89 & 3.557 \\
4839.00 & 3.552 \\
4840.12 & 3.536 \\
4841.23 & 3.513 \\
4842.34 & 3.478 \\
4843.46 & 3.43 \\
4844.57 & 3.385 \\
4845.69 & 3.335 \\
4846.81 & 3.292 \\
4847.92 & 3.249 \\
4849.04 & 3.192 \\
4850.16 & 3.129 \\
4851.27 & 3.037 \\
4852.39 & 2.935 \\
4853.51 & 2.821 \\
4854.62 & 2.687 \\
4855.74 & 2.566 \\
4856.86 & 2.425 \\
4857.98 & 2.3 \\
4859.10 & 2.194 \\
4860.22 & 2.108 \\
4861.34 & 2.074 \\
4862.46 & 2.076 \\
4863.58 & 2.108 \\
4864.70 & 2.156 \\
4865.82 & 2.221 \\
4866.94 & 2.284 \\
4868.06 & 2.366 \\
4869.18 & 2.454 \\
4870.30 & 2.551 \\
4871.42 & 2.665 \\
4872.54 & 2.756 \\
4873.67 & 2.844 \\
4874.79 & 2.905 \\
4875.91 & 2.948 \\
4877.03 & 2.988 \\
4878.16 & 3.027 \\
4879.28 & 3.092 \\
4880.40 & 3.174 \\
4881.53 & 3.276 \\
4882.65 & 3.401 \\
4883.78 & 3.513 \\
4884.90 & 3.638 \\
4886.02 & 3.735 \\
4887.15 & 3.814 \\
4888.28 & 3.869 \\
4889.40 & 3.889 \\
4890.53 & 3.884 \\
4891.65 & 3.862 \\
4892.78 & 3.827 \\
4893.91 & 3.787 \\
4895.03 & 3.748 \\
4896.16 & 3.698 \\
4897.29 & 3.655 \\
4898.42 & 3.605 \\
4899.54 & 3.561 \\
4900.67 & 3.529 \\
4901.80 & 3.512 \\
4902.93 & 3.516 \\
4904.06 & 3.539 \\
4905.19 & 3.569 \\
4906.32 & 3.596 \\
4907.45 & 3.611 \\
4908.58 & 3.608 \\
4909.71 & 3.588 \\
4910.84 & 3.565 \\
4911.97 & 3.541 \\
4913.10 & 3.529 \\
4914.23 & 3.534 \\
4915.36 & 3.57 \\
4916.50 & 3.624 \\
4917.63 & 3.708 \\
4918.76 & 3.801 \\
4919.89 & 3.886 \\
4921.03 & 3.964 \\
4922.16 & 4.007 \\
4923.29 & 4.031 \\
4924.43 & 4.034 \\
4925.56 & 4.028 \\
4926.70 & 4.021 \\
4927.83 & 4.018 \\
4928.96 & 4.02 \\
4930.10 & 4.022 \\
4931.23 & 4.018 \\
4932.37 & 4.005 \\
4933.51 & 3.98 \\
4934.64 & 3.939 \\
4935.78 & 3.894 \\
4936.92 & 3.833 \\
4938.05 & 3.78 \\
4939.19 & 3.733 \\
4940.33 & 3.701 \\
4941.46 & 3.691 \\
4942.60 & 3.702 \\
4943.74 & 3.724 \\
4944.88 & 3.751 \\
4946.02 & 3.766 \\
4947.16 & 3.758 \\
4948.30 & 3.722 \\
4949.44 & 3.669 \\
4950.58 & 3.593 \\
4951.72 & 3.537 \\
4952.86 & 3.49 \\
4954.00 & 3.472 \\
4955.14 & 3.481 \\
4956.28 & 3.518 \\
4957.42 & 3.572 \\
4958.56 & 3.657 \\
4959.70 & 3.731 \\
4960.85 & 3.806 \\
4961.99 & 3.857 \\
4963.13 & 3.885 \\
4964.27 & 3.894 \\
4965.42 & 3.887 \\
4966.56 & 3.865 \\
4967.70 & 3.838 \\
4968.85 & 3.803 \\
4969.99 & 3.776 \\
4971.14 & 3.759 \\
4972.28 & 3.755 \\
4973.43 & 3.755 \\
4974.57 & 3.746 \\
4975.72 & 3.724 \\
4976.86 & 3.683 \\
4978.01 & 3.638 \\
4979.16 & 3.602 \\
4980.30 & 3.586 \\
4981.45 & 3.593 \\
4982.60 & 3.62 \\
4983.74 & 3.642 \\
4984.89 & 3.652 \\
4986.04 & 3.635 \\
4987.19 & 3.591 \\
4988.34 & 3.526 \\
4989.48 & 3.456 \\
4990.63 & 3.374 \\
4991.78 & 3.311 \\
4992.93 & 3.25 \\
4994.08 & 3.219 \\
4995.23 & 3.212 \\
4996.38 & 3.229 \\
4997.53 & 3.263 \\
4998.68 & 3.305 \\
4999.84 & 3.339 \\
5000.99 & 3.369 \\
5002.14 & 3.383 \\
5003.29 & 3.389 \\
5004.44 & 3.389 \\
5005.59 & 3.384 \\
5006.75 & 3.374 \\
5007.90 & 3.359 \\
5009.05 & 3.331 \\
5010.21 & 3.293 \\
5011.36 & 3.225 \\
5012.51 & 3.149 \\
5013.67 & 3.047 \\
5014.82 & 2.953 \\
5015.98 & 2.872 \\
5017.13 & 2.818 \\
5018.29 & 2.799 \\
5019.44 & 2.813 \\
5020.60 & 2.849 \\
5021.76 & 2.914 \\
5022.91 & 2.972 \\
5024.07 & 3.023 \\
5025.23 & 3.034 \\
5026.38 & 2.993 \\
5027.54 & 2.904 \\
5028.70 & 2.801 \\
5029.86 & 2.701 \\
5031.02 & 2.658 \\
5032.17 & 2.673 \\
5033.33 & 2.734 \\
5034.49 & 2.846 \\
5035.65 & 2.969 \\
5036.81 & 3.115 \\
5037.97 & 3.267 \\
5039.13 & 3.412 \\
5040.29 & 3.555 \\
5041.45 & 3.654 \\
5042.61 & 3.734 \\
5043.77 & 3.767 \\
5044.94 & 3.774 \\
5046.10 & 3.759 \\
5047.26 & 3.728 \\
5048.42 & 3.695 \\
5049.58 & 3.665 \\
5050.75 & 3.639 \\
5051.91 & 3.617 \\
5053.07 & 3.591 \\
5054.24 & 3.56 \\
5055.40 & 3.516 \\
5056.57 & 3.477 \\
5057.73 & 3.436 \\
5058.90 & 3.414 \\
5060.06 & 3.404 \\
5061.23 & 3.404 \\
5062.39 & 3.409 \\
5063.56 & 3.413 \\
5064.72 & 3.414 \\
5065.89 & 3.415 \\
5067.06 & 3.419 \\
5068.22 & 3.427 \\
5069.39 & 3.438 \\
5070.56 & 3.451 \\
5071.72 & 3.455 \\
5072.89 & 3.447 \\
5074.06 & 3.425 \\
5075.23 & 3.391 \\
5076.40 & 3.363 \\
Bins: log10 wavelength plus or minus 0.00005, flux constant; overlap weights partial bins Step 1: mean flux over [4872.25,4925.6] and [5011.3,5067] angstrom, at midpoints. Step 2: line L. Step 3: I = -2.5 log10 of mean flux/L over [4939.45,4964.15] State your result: -0.07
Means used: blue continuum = 3.57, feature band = 3.68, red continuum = 3.24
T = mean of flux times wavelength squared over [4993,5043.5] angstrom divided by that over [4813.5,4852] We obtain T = 1.06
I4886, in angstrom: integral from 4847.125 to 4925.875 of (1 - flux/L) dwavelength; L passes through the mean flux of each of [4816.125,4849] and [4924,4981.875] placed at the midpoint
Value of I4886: 5.39 angstrom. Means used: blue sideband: 3.22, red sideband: 3.77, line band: 3.24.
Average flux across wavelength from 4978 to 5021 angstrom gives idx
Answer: 3.31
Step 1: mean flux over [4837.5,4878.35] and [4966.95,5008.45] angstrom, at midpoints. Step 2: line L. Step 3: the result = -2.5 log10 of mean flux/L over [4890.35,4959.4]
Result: -0.18 mag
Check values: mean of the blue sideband 2.81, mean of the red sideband 3.52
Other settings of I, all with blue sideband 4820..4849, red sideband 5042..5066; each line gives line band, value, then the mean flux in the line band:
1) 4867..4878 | 0.23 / 2.71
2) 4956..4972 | -0.10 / 3.78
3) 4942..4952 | -0.08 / 3.69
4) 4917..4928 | -0.16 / 3.95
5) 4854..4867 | 0.42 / 2.27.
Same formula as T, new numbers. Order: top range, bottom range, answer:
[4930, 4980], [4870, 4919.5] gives 1.10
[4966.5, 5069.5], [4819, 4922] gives 1.11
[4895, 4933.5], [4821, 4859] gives 1.22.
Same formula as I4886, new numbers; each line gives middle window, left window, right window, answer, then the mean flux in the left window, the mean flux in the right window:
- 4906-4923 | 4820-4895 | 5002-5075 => -2.9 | 3.09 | 3.28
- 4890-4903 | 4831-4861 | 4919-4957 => -0.7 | 3.13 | 3.81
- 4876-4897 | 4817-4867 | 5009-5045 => -4.0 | 2.97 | 3.07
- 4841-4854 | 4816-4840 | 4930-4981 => 0.1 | 3.16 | 3.74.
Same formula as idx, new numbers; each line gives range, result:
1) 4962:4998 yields 3.61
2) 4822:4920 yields 3.23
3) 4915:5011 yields 3.66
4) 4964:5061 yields 3.37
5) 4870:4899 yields 3.4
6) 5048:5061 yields 3.54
